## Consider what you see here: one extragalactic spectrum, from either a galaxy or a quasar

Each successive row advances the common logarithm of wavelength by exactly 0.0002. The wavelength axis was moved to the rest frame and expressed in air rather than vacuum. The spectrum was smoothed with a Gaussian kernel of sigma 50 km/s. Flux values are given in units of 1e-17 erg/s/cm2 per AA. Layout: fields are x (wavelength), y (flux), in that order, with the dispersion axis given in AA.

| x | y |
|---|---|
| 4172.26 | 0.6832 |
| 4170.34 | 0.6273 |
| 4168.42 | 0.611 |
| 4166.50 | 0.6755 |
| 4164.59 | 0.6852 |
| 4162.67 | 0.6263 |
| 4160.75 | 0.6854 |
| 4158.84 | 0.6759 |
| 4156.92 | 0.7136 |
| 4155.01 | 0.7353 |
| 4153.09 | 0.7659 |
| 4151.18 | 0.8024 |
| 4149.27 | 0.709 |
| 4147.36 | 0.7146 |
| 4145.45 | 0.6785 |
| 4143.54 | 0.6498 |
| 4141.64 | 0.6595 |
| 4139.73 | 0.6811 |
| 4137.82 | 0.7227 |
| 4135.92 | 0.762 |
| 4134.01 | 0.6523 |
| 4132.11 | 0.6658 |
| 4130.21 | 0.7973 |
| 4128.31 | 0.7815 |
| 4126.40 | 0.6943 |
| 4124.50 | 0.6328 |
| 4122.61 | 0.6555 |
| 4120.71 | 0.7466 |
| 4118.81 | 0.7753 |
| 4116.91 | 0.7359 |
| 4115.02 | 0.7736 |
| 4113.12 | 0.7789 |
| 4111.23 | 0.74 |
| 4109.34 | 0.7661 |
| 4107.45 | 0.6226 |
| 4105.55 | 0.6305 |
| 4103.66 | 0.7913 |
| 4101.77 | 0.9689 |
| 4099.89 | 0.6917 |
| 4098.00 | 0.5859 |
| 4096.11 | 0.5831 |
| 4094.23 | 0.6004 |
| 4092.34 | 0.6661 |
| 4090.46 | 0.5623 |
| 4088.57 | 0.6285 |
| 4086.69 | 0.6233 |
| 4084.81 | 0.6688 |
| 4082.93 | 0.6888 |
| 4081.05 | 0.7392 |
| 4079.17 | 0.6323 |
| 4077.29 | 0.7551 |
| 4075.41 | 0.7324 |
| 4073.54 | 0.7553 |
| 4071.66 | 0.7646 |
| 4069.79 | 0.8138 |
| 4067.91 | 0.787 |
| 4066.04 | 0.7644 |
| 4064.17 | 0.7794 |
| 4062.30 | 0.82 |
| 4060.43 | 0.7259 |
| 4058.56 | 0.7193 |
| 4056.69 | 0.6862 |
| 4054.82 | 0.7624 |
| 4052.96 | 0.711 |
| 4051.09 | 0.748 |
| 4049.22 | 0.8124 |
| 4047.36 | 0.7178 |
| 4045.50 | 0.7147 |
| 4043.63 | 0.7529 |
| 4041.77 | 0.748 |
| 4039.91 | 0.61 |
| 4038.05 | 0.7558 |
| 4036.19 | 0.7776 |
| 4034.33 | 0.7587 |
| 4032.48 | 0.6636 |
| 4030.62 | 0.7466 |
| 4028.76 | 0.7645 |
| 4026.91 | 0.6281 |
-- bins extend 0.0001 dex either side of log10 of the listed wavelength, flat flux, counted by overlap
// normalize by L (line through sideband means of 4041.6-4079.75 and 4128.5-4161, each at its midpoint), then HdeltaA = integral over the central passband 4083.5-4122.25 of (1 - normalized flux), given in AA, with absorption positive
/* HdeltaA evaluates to 1.8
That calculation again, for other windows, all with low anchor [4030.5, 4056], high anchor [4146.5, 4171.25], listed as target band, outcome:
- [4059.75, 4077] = -1.1 AA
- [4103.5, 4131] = -0.7 AA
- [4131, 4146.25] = 0.4 AA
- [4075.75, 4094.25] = 1.5 AA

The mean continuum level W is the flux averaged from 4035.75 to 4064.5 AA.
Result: 0.739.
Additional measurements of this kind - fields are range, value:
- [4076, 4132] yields 0.7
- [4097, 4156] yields 0.721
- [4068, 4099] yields 0.678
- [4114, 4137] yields 0.723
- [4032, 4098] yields 0.714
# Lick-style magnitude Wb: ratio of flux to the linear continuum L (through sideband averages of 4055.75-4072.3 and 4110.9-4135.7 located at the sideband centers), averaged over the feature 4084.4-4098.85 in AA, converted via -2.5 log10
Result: 0.21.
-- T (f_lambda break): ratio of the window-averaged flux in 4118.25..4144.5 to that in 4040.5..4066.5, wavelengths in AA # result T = 0.9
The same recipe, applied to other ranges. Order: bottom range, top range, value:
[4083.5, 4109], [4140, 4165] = 1.05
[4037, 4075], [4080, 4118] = 0.93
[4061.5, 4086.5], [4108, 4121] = 1.02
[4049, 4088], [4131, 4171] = 0.94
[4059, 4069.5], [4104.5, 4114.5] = 0.92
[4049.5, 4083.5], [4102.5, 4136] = 0.97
